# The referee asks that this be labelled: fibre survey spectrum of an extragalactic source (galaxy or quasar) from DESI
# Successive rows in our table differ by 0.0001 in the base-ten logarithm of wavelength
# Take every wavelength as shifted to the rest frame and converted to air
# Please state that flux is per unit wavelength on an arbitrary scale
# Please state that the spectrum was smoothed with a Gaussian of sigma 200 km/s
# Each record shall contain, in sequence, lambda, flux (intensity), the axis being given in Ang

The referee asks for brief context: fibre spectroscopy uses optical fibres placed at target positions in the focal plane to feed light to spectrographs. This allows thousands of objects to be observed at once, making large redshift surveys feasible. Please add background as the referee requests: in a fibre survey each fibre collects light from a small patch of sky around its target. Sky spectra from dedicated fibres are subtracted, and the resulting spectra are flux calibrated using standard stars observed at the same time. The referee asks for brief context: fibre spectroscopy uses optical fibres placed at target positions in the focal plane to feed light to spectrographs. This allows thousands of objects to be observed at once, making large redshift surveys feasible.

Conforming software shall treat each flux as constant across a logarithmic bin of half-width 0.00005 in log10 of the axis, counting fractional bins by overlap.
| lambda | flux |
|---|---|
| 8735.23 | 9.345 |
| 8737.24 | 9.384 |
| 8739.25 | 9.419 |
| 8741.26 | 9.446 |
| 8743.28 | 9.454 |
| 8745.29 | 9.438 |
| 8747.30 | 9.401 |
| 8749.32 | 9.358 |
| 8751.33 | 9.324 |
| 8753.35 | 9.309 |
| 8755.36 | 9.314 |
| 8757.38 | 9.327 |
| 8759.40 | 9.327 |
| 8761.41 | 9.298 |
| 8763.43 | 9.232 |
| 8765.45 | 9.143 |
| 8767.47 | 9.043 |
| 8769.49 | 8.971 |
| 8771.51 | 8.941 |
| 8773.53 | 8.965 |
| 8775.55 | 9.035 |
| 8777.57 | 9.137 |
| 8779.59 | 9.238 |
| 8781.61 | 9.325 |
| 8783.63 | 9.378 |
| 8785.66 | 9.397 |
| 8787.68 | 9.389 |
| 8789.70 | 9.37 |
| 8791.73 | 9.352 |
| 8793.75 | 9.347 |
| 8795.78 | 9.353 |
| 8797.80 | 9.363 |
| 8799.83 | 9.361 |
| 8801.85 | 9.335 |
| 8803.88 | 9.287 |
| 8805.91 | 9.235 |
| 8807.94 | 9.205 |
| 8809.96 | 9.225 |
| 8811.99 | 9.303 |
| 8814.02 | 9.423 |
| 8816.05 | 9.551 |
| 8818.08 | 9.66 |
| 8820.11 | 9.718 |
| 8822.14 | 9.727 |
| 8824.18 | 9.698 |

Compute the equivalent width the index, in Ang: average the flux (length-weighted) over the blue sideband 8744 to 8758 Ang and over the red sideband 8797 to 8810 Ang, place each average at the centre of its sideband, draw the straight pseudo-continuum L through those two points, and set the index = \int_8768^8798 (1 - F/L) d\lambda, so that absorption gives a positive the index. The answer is 0.3 Ang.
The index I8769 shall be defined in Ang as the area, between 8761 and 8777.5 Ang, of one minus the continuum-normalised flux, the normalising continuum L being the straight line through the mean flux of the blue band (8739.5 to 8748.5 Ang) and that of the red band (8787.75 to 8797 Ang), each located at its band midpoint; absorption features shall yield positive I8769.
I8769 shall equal 0.56 Ang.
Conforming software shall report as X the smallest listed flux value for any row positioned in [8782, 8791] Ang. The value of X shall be 9.37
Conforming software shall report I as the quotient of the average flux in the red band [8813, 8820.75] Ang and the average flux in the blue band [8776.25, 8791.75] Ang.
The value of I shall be 1.03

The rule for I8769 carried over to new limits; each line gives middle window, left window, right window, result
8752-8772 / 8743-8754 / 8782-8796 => 0.38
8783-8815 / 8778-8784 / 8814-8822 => 0.42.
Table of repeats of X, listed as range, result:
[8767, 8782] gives 8.941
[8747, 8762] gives 9.298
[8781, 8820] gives 9.205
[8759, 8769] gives 9.043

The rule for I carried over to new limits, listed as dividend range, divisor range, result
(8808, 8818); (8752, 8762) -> 1.01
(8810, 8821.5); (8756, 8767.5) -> 1.03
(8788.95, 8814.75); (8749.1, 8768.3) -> 1.01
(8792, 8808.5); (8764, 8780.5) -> 1.03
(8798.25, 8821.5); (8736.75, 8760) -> 1.00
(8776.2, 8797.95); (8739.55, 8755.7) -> 0.99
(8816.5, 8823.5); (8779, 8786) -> 1.04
